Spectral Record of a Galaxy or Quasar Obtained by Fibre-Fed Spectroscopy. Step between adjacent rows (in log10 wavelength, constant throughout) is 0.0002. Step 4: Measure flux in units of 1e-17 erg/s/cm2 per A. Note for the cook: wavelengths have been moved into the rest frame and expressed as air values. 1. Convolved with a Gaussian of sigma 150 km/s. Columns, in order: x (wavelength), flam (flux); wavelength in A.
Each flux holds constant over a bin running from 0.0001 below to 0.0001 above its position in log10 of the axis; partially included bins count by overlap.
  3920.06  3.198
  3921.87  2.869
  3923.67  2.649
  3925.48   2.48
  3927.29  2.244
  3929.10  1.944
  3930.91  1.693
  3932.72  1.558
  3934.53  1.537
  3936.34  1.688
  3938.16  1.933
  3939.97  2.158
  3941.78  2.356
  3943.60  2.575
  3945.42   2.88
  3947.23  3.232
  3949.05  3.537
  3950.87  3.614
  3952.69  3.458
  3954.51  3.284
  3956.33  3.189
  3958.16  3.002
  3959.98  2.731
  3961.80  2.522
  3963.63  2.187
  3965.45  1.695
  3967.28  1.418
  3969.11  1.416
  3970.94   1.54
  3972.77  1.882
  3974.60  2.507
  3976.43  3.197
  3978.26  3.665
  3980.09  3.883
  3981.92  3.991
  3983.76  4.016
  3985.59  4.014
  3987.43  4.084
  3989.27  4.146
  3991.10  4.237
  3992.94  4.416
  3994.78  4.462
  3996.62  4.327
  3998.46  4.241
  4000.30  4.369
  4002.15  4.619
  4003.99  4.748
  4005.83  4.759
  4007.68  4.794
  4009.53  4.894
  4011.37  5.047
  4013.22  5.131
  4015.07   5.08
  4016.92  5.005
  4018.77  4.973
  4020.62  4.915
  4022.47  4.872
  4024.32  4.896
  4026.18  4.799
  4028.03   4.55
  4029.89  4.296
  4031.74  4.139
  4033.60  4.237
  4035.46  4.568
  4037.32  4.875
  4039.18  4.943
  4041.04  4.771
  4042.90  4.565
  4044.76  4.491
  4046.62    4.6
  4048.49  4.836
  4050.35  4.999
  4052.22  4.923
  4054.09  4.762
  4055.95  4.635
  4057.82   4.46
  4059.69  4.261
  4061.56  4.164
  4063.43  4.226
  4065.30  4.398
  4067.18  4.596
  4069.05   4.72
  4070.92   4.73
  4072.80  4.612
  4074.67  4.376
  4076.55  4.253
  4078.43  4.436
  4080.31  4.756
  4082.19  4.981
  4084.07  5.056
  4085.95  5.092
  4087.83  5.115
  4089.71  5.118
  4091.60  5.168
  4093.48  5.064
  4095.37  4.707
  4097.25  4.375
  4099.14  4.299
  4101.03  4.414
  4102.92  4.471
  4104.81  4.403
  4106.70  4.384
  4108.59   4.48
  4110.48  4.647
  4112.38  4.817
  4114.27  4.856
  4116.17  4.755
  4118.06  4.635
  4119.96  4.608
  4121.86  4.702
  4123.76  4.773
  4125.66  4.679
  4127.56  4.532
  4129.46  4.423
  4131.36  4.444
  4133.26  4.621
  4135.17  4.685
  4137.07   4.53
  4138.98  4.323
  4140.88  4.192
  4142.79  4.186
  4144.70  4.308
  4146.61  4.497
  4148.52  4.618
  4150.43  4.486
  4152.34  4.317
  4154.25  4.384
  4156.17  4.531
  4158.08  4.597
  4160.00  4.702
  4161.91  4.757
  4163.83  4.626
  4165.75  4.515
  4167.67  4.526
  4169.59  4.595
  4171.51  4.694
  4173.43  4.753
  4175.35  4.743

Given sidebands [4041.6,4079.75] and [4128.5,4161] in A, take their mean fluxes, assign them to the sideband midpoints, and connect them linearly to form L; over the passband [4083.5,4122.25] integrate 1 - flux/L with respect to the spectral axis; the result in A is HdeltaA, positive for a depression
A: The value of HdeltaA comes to -1.8 A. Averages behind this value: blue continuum 4.56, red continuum 4.46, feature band 4.72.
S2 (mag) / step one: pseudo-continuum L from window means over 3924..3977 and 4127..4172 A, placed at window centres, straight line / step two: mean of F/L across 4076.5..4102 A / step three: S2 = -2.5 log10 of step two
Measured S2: -0.23 mag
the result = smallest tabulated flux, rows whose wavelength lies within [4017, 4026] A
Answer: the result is 4.872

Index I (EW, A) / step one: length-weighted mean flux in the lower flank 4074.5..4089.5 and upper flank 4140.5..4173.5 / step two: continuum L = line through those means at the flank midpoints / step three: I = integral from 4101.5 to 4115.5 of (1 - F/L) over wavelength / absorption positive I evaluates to 0.35 A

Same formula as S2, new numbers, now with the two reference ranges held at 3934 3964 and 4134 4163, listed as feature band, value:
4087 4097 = -0.25 mag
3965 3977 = 0.45 mag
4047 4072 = -0.24 mag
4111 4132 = -0.10 mag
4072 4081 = -0.17 mag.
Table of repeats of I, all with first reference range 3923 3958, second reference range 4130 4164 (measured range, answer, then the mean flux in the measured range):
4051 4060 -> -2.5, 4.64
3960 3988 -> 0.9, 2.78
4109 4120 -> -1.4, 4.72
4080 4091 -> -3.2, 5.04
